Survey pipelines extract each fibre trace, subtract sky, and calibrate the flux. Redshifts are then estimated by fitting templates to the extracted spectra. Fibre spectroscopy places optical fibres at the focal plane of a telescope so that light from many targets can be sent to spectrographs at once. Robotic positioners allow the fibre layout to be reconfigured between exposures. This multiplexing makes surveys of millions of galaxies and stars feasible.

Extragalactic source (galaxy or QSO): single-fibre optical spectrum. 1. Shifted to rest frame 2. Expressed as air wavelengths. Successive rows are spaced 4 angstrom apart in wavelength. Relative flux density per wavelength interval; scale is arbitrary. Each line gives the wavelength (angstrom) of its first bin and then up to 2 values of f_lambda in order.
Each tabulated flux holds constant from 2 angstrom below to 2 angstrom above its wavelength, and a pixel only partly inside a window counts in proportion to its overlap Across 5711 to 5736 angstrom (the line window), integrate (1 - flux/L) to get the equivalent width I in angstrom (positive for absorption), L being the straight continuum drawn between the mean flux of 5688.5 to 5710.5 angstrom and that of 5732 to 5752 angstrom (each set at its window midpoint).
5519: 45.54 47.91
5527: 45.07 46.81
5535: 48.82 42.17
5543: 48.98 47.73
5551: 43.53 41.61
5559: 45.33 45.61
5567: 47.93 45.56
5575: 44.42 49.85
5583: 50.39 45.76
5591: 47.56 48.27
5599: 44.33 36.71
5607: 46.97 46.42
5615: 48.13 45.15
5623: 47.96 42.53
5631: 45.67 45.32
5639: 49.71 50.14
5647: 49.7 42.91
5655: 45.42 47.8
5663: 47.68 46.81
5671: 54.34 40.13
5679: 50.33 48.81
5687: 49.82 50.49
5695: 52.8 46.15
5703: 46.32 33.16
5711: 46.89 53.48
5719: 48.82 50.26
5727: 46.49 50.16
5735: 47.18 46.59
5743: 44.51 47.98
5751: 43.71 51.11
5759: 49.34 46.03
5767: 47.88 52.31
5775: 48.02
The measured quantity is -1.7 angstrom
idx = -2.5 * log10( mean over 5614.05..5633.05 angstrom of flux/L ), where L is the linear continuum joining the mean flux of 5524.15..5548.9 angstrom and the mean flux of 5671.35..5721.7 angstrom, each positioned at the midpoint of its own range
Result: 0.03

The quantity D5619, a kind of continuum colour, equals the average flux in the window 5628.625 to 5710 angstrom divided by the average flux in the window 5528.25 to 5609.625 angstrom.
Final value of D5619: 1.0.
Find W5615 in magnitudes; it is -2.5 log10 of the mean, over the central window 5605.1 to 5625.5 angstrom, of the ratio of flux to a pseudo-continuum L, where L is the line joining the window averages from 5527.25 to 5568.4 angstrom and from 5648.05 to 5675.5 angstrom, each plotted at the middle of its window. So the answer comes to -0.01 mag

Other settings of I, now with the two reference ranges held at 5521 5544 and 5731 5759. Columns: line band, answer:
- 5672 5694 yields -0.65 angstrom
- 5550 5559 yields 0.68 angstrom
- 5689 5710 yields 0.56 angstrom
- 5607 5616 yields -0.06 angstrom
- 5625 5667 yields 0.20 angstrom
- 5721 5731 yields -0.33 angstrom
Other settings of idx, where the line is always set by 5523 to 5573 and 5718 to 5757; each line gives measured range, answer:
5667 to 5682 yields -0.02 mag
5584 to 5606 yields 0.03 mag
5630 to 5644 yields -0.02 mag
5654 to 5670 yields -0.01 mag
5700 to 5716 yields 0.07 mag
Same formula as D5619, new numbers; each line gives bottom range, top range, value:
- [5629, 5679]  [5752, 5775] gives 1.04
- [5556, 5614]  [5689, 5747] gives 1.03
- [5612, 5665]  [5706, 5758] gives 1.01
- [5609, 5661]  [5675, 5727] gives 1.02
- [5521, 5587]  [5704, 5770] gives 1.02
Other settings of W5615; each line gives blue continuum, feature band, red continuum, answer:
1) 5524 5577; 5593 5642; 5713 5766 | 0.02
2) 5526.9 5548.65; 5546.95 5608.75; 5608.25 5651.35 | 0.03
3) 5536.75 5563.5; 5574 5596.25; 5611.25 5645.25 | -0.05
